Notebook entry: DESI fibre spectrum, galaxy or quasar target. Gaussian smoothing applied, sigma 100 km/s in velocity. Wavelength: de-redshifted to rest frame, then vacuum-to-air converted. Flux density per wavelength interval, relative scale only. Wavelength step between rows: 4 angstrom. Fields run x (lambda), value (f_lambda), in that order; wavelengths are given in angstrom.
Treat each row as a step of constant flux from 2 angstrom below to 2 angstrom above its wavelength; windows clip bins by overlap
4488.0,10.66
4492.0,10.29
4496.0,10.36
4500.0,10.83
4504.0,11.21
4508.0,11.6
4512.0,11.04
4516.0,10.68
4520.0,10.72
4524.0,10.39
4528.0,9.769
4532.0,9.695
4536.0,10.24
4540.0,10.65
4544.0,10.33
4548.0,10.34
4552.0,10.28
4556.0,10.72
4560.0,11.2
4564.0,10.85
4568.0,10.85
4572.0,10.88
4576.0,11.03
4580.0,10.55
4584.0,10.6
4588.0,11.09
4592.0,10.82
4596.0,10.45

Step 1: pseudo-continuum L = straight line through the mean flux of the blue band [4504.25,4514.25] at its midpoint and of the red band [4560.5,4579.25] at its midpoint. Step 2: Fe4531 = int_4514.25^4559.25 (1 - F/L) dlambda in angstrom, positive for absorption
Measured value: 3.0 angstrom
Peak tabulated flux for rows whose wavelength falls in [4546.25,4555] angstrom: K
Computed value 10.34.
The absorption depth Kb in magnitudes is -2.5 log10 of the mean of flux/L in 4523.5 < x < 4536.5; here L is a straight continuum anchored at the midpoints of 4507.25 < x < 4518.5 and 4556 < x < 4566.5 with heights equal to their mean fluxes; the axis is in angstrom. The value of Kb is 0.11 mag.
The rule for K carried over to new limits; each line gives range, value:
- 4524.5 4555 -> 10.65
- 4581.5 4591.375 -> 11.09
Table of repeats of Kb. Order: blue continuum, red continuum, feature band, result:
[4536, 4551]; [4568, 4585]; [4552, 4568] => -0.024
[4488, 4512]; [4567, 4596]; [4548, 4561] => 0.019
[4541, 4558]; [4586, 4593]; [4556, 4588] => -0.012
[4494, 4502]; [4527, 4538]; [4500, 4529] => -0.055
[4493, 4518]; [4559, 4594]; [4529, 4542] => 0.076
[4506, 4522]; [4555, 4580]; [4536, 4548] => 0.054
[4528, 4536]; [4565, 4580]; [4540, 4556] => -0.017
